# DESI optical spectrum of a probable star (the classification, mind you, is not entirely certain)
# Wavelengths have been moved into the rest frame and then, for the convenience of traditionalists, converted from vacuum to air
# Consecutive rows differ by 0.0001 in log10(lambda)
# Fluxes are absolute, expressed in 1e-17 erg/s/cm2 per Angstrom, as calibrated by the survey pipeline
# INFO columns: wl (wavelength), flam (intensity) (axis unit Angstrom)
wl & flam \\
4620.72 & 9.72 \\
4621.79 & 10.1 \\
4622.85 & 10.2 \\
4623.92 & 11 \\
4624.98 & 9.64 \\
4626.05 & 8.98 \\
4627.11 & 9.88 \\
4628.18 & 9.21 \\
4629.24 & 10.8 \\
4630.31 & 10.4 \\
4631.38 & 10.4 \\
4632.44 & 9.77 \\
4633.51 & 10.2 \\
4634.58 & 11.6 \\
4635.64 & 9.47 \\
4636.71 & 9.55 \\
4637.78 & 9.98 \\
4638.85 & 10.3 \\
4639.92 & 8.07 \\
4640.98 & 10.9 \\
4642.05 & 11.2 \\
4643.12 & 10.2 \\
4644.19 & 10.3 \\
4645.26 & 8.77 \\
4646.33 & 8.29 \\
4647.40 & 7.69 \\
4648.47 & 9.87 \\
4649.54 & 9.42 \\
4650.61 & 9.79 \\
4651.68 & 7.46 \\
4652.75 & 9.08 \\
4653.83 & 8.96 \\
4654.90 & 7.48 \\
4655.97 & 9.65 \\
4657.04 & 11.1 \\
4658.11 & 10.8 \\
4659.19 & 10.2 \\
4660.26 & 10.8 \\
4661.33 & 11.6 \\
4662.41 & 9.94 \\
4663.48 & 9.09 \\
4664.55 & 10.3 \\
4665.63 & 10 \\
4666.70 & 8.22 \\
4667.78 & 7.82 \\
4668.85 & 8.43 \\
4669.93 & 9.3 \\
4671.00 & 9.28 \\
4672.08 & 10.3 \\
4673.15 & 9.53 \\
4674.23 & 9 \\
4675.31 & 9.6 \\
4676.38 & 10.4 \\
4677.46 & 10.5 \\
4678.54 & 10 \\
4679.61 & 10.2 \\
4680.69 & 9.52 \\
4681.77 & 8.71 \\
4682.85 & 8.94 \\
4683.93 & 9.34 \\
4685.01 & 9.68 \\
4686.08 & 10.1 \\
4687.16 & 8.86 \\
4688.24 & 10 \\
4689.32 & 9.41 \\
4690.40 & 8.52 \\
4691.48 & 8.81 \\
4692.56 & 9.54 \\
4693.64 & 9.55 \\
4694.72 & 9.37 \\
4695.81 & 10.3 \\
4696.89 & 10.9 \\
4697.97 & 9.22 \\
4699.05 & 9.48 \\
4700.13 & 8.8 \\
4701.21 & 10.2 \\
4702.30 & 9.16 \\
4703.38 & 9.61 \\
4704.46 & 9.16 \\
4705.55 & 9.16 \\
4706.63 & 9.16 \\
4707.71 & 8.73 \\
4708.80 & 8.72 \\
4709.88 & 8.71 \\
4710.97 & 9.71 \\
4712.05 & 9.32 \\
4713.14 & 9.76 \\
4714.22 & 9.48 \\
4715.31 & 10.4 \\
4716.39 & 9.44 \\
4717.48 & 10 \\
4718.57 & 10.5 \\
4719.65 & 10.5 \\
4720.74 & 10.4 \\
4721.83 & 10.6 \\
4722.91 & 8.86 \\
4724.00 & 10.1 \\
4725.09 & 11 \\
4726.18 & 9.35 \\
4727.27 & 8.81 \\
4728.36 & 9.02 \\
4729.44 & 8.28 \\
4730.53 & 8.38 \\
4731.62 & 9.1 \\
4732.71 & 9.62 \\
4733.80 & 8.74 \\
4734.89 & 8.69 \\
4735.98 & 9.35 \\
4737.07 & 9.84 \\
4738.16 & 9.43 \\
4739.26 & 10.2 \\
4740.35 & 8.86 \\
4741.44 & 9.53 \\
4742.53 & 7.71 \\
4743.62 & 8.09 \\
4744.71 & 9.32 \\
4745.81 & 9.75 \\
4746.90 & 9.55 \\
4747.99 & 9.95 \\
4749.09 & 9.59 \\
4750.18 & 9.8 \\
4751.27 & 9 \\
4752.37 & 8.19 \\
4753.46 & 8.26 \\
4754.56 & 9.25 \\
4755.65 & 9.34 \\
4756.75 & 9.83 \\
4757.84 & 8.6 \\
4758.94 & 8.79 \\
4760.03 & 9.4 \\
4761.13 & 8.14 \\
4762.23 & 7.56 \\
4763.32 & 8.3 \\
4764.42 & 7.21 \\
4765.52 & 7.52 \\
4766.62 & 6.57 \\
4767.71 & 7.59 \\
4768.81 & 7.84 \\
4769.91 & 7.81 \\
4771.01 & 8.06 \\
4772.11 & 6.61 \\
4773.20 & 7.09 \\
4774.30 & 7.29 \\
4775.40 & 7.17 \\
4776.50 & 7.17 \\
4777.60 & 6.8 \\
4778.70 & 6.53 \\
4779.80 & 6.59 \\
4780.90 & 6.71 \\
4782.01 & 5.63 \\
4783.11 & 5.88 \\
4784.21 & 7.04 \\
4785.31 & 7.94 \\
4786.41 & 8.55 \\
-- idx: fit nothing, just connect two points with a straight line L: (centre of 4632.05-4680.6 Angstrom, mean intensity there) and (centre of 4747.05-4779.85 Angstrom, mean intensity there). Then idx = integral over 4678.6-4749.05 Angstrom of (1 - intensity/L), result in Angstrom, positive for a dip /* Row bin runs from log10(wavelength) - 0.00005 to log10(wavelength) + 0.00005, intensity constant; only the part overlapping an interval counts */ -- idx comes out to -5.0 Angstrom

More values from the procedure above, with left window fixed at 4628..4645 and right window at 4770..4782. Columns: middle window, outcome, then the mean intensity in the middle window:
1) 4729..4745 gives -2.35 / 9.01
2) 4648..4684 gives -0.32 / 9.55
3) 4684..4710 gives -1.85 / 9.39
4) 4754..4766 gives -1.97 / 8.54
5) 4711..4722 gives -2.23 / 10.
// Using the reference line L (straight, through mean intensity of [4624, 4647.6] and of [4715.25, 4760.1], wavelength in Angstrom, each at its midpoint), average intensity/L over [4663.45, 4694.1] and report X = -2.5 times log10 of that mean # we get 0.026 mag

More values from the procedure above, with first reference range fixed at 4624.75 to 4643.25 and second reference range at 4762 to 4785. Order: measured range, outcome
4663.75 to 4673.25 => 0.009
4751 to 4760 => -0.194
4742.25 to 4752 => -0.202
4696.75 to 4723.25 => -0.140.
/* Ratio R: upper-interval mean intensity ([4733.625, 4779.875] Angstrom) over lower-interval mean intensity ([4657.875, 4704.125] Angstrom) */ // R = 0.88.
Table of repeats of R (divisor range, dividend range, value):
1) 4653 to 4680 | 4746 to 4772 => 0.88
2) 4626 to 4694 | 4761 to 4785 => 0.74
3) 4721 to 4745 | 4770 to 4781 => 0.76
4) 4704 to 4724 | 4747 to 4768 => 0.90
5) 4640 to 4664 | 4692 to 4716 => 0.98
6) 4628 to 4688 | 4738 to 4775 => 0.88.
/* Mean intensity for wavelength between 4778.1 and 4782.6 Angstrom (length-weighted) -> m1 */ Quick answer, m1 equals 6.36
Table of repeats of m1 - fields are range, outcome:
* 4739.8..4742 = 9.21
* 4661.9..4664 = 9.53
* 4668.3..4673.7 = 9.37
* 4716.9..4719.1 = 10.2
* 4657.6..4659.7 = 10.5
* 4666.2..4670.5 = 8.45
